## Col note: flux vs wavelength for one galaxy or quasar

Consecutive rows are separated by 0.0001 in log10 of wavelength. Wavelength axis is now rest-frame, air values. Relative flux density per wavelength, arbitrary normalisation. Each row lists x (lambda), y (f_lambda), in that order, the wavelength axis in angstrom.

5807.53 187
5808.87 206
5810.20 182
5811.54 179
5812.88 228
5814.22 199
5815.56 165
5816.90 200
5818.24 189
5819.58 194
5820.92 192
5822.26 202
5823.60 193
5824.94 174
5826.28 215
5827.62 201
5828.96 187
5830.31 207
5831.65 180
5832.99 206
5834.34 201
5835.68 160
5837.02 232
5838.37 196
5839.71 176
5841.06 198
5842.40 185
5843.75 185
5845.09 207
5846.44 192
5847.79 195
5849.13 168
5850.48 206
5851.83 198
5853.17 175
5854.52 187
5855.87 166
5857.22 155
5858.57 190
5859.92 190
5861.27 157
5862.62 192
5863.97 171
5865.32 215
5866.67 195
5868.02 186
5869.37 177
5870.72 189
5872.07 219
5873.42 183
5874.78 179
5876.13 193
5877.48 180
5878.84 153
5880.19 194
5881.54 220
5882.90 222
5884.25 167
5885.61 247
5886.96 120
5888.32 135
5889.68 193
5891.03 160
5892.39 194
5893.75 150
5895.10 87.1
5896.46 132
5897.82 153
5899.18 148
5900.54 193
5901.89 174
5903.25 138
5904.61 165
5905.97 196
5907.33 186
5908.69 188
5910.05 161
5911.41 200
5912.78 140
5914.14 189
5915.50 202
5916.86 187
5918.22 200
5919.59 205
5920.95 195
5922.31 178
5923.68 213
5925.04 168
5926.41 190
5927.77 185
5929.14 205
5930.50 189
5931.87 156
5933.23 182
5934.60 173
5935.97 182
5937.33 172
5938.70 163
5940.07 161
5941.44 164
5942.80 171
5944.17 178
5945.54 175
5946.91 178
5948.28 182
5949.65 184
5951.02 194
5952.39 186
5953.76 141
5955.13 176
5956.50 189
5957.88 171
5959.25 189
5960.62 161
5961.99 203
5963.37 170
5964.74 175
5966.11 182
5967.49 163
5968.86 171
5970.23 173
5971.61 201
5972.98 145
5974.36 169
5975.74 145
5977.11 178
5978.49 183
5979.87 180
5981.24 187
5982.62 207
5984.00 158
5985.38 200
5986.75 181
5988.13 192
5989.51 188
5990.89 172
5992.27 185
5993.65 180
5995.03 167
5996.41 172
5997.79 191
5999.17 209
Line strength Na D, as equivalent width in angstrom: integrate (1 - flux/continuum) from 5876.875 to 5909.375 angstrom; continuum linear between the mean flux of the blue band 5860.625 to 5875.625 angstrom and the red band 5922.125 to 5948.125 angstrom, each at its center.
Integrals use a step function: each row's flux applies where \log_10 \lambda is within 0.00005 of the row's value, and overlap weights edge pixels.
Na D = 2.4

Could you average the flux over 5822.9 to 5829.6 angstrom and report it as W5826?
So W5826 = 194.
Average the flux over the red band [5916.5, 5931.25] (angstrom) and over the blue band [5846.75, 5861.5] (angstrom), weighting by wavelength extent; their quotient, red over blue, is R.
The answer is 1.06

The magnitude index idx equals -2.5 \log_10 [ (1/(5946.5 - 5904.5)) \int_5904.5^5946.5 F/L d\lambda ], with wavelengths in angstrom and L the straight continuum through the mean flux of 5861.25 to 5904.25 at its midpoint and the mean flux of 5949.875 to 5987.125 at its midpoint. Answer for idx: -0.03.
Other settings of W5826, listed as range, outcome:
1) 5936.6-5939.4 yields 168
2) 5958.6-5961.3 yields 175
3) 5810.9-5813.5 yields 203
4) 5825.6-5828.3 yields 208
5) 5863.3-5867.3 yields 194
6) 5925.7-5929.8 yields 193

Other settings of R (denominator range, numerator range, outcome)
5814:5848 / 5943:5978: 0.91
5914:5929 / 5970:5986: 0.92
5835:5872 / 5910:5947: 0.97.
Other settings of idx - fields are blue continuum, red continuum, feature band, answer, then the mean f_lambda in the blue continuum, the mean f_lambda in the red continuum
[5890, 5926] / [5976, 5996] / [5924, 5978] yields 0.01 mag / 174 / 182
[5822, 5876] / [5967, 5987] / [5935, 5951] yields 0.03 mag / 190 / 176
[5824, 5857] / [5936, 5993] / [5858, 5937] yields 0.03 mag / 191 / 177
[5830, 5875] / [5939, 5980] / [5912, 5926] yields -0.05 mag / 189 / 174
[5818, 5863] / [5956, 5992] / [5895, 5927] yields 0.05 mag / 190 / 178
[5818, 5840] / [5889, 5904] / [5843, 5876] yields -0.05 mag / 195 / 157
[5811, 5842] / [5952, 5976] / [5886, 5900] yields 0.23 mag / 194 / 173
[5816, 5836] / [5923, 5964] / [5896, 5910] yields 0.10 mag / 194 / 178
